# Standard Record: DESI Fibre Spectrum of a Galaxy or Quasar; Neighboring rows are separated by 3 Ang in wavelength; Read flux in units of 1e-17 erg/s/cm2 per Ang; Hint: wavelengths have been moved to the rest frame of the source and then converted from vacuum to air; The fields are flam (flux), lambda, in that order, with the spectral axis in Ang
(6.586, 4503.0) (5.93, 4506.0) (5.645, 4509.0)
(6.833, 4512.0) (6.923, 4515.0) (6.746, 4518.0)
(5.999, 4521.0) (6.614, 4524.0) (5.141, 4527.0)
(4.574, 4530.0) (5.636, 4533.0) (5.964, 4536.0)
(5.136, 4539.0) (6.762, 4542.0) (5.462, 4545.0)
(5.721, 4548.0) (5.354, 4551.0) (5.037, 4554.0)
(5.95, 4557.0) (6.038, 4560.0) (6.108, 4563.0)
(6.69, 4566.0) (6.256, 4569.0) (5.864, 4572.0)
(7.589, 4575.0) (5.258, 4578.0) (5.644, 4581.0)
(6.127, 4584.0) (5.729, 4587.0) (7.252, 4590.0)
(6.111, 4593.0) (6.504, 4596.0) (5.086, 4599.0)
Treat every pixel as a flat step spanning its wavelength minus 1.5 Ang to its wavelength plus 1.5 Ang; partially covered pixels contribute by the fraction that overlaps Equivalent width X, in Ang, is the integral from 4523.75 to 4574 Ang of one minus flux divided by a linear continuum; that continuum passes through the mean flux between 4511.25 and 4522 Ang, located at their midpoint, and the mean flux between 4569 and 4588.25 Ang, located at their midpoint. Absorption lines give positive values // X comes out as 4.3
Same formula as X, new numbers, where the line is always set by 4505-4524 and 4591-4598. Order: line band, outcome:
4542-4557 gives 1.8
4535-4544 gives 0.6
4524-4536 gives 1.8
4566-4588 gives 0.7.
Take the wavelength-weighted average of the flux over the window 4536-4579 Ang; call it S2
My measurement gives 5.95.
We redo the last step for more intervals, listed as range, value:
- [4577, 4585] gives 5.67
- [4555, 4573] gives 6.13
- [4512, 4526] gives 6.55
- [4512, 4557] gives 5.83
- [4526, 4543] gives 5.51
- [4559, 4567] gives 6.27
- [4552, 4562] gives 5.68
